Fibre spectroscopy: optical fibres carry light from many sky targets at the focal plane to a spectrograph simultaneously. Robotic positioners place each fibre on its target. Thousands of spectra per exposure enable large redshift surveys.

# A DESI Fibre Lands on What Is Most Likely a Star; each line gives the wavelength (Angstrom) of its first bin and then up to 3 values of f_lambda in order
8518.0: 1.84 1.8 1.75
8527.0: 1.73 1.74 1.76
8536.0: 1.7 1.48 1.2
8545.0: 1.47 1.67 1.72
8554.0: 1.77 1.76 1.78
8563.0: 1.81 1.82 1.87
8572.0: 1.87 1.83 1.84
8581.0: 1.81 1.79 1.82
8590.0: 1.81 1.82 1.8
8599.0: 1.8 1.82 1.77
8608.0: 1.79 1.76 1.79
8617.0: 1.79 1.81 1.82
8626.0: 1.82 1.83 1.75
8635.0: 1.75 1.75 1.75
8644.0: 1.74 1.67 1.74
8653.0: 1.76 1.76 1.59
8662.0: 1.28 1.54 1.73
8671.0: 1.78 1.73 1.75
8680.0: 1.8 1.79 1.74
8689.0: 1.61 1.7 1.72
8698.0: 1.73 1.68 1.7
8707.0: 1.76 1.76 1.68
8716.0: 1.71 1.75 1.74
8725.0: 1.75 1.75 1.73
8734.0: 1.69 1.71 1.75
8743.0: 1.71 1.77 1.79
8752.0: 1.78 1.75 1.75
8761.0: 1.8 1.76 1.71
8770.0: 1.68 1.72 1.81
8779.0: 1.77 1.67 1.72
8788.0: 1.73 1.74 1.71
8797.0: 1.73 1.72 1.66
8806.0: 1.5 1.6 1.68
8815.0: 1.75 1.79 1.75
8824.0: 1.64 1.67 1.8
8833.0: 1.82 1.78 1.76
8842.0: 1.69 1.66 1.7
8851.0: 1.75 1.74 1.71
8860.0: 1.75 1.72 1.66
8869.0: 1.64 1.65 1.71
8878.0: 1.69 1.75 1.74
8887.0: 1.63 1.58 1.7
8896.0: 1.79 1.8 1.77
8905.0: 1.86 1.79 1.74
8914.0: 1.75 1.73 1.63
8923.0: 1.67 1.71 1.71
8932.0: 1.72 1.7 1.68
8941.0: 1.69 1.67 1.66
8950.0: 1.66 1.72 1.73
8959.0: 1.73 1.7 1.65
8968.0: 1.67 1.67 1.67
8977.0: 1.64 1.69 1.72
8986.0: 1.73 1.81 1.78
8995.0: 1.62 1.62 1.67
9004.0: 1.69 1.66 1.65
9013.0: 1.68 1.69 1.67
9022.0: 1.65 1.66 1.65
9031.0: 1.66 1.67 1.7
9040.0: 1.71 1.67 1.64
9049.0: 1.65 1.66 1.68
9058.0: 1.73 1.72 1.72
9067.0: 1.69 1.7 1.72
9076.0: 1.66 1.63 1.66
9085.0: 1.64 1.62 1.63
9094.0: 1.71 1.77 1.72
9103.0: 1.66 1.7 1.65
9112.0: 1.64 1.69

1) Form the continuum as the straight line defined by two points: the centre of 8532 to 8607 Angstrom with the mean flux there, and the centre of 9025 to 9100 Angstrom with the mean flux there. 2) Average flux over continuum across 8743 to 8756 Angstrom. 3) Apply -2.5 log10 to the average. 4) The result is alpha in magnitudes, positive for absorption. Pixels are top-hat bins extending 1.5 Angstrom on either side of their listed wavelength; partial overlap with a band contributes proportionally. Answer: -0.03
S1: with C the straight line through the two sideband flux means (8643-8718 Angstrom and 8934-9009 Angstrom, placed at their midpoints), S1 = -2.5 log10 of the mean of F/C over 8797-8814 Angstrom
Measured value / 0.03 mag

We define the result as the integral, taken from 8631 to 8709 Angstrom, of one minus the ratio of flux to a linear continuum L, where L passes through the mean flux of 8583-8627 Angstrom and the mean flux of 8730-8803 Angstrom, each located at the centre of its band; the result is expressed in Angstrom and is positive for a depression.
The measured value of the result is 3.1 Angstrom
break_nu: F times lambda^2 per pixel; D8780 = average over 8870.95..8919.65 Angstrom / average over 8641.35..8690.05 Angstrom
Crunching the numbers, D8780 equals 1.08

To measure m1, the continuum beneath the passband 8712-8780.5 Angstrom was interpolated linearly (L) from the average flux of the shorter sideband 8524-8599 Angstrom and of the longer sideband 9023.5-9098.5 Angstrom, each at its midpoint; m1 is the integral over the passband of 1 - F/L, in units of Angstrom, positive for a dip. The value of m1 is -1.1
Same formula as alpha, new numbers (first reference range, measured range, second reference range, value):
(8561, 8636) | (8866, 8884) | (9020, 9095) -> 0.02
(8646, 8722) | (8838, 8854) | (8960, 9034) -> -0.02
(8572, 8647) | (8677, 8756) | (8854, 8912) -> 0.02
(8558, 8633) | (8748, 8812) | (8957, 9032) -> 0.02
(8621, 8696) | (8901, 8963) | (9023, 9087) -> -0.02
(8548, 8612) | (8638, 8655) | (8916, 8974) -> 0.03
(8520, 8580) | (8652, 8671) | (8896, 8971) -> 0.06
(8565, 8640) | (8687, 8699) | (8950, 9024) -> 0.05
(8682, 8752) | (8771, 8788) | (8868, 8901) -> -0.01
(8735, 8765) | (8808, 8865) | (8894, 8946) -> 0.01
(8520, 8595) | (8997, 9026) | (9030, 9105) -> 0.01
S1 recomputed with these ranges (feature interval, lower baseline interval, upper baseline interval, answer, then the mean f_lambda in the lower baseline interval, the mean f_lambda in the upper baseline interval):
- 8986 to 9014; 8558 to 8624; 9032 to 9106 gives 0.007 mag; 1.81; 1.68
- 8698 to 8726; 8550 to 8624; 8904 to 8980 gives 0.026 mag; 1.8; 1.7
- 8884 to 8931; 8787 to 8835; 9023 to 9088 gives -0.019 mag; 1.71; 1.68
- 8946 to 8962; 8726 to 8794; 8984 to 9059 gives -0.004 mag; 1.74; 1.68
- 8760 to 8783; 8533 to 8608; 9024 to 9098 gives -0.015 mag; 1.74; 1.68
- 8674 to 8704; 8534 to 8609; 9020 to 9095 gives 0.002 mag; 1.74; 1.67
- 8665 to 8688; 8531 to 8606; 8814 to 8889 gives -0.006 mag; 1.74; 1.72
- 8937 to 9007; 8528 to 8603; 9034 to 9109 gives 0.003 mag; 1.74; 1.68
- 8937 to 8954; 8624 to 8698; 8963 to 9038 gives 0.004 mag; 1.71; 1.68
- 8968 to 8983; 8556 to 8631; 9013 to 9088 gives 0.016 mag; 1.81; 1.68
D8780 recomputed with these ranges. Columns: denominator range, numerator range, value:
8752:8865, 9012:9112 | 1.03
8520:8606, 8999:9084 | 1.07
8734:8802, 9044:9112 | 1.04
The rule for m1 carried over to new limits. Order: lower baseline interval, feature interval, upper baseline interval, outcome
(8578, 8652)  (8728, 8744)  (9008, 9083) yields 0.3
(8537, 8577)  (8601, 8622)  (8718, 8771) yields -1.0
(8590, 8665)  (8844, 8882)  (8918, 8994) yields 0.2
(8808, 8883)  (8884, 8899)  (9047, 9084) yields 0.1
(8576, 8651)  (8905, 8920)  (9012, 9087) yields -0.4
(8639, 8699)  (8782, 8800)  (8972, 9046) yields -0.3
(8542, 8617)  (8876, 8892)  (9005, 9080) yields 0.3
